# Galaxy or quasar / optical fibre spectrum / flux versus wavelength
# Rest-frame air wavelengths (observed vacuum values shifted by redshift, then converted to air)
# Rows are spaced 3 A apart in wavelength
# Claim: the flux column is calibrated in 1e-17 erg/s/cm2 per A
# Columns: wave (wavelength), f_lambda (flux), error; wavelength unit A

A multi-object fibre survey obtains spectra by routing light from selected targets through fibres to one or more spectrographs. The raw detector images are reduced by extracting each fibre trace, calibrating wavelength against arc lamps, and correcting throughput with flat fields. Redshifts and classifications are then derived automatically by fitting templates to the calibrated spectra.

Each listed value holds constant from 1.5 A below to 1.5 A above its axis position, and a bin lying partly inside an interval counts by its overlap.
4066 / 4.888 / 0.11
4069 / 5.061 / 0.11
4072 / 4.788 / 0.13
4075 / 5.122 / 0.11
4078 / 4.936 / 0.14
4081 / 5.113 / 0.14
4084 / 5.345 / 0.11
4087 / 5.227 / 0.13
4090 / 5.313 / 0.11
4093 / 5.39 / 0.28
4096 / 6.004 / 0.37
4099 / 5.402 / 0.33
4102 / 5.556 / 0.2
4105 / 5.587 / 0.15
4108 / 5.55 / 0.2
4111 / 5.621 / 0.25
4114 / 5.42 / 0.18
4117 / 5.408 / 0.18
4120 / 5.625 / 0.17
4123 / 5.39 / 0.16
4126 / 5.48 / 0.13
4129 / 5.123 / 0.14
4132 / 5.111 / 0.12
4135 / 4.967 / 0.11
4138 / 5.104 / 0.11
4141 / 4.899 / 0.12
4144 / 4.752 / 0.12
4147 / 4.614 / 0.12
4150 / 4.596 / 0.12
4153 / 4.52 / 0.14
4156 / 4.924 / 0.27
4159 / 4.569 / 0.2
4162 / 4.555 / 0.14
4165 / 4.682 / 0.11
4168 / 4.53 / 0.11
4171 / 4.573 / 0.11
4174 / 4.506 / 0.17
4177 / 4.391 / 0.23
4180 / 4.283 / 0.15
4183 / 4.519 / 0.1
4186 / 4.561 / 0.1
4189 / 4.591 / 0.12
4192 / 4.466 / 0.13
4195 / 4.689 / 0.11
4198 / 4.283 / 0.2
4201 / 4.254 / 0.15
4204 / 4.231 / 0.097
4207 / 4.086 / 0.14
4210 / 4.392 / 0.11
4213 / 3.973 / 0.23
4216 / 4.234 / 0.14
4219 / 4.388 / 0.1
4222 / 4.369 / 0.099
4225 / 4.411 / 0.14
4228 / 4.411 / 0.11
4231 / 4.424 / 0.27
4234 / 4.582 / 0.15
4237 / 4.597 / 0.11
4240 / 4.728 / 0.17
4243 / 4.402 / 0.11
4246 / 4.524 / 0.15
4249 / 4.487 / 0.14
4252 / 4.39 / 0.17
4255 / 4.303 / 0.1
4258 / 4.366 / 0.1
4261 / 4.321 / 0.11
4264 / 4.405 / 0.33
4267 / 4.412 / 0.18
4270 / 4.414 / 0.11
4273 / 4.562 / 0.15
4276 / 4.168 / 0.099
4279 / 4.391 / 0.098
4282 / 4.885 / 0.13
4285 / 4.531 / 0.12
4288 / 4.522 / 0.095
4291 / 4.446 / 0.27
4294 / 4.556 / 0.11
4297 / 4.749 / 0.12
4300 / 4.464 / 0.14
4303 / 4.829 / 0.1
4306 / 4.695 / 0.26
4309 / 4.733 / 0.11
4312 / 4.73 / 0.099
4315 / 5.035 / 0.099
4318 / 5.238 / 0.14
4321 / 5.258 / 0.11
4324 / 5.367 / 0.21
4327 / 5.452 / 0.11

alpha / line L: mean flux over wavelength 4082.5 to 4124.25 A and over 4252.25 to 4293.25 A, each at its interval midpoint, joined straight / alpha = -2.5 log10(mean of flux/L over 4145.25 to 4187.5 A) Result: 0.12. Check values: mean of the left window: 5.49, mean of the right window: 4.44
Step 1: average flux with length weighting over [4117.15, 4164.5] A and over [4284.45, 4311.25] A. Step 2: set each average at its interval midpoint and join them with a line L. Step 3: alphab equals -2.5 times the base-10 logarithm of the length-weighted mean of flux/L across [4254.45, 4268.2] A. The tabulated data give 0.08 mag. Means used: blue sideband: 4.96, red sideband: 4.62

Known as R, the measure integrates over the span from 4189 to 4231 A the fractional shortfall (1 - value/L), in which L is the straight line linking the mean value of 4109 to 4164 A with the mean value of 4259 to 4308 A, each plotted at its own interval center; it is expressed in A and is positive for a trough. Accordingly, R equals 3.9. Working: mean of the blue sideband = 5.04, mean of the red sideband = 4.52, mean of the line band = 4.34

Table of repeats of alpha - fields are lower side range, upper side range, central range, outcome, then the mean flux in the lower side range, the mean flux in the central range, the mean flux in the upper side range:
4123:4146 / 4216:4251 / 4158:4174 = 0.07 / 5.07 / 4.58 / 4.47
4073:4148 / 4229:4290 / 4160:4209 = 0.10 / 5.28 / 4.45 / 4.47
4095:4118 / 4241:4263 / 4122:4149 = 0.06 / 5.56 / 5.03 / 4.41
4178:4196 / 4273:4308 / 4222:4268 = 0.02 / 4.51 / 4.45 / 4.57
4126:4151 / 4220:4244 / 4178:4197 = 0.05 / 4.94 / 4.51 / 4.49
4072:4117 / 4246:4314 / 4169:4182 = 0.13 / 5.38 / 4.44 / 4.52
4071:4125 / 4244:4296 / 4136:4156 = 0.08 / 5.38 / 4.77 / 4.45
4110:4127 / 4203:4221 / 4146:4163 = 0.08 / 5.49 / 4.63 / 4.22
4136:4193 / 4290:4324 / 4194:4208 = 0.09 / 4.62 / 4.3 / 4.82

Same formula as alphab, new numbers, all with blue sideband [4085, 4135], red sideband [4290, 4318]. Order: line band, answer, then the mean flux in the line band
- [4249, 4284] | 0.10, 4.42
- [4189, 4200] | 0.15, 4.48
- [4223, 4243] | 0.11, 4.51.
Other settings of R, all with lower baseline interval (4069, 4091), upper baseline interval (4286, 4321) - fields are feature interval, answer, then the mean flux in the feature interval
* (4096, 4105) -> -0.9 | 5.58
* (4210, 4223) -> 1.7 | 4.25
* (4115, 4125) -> -0.8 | 5.47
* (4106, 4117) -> -1.0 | 5.52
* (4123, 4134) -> -0.5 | 5.25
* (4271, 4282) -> 0.8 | 4.45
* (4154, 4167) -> 0.8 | 4.67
